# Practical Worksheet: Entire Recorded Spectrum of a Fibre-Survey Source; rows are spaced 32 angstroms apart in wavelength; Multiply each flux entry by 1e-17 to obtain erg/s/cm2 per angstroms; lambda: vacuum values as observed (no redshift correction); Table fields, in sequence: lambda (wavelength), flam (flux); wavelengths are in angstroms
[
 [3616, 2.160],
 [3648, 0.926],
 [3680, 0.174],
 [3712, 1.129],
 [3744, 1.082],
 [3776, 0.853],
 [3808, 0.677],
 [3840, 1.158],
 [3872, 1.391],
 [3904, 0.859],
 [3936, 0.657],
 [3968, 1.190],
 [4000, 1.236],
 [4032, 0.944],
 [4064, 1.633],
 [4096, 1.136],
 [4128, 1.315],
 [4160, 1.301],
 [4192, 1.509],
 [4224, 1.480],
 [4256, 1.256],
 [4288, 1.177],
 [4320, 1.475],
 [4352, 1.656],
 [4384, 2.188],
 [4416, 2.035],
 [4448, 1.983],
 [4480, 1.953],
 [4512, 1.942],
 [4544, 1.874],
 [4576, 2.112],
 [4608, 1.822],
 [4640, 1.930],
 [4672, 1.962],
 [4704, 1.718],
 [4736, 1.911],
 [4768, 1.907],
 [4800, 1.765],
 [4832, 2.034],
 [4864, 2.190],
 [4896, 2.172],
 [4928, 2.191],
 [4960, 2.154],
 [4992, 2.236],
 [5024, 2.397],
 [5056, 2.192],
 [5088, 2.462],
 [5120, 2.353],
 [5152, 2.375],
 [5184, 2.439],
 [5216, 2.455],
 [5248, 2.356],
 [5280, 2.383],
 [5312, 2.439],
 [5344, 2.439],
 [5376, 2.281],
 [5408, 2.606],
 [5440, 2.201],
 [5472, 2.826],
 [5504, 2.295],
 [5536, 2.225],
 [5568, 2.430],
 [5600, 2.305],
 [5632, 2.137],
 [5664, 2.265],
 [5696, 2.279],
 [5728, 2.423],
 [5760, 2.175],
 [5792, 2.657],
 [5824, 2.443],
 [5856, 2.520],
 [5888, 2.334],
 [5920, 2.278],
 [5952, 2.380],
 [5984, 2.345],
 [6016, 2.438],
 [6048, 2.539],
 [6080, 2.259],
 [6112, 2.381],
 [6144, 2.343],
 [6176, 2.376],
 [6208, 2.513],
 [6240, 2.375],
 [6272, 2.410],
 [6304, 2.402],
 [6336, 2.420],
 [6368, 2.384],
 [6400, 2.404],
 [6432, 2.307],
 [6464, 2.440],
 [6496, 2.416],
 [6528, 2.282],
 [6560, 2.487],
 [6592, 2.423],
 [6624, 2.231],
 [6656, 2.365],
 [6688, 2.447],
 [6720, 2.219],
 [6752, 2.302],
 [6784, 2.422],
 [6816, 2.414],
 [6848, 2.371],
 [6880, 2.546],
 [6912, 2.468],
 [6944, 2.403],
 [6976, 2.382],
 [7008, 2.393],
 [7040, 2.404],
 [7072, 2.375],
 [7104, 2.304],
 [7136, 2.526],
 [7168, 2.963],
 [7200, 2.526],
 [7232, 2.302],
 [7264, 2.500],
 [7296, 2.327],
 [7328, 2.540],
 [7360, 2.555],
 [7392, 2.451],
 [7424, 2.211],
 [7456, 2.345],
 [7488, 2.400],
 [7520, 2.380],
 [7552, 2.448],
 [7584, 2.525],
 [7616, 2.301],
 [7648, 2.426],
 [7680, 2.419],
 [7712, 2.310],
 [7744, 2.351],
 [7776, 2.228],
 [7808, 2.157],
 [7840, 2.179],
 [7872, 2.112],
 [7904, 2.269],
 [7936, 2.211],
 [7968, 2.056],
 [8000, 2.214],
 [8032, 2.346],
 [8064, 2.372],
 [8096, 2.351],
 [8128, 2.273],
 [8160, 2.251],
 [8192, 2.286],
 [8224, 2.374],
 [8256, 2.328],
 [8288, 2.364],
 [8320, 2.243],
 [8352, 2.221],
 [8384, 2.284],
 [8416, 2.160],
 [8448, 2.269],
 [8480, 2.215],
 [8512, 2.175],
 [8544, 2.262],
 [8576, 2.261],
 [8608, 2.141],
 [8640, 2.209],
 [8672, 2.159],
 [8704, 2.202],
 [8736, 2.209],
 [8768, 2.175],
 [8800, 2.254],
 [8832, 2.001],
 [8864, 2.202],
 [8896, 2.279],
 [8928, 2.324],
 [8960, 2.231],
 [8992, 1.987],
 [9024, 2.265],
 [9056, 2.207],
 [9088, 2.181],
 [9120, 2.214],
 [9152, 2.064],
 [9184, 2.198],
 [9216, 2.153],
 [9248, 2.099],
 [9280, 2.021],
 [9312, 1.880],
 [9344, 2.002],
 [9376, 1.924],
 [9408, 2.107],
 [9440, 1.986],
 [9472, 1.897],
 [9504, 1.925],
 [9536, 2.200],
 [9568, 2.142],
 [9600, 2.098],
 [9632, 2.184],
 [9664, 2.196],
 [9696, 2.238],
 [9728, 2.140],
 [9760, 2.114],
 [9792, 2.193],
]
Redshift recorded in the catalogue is 0.091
